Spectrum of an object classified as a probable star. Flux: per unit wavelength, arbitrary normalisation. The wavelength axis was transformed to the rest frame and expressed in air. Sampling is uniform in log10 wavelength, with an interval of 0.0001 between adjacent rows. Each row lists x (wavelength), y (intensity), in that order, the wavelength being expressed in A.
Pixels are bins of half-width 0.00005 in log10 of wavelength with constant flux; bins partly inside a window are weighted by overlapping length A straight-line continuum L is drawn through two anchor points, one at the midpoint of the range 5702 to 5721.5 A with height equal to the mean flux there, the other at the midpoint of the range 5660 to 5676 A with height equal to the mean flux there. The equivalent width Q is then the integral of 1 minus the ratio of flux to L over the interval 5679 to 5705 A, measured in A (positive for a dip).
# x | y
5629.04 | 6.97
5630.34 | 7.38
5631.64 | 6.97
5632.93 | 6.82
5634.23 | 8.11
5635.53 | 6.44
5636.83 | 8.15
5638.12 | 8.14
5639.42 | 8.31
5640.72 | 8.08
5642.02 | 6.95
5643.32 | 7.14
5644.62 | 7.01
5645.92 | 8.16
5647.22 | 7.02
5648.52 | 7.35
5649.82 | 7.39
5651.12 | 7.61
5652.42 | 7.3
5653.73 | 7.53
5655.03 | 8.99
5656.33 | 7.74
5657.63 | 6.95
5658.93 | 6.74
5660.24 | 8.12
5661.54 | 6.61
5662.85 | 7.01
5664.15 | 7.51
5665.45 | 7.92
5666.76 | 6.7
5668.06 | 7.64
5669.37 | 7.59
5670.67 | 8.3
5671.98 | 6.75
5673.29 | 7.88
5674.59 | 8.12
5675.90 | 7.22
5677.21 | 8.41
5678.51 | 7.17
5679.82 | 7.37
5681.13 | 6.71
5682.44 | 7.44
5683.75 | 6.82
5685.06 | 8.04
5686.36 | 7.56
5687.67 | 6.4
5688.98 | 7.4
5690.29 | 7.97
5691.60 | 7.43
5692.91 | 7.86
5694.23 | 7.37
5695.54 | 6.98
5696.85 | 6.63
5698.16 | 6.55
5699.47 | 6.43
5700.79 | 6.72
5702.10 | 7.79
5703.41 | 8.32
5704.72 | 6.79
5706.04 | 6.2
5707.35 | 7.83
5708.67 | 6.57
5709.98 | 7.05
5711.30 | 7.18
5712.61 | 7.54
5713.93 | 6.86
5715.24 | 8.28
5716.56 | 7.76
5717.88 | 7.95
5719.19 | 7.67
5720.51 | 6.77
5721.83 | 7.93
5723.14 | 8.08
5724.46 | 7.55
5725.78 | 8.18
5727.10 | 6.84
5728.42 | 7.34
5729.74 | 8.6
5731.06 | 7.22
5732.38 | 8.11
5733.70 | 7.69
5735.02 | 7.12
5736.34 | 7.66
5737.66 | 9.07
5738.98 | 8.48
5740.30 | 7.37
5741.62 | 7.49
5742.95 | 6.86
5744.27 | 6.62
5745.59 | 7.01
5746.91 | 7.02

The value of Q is 0.6 A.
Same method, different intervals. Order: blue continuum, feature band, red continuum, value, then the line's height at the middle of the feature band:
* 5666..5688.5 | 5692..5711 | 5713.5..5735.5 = 1.15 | 7.54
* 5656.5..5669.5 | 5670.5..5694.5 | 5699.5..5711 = -0.88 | 7.21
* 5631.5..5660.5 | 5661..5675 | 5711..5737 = 0.18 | 7.55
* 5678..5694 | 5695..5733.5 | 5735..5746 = 0.42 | 7.46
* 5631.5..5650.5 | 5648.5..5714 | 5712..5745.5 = 1.79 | 7.55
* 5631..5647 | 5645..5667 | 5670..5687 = 0.17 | 7.52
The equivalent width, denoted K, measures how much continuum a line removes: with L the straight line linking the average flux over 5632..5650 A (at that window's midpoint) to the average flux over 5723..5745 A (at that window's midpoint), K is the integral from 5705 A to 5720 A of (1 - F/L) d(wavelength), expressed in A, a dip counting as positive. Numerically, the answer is 0.56 A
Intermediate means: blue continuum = 7.5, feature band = 7.33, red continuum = 7.65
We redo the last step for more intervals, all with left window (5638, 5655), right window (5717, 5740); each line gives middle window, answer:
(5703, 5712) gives 0.7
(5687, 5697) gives 0.5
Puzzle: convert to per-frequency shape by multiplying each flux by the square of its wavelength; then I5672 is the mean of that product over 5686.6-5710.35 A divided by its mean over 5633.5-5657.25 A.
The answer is 1.0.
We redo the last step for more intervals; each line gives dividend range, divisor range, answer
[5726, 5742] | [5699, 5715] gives 1.10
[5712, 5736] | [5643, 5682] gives 1.05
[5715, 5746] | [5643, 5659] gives 1.05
